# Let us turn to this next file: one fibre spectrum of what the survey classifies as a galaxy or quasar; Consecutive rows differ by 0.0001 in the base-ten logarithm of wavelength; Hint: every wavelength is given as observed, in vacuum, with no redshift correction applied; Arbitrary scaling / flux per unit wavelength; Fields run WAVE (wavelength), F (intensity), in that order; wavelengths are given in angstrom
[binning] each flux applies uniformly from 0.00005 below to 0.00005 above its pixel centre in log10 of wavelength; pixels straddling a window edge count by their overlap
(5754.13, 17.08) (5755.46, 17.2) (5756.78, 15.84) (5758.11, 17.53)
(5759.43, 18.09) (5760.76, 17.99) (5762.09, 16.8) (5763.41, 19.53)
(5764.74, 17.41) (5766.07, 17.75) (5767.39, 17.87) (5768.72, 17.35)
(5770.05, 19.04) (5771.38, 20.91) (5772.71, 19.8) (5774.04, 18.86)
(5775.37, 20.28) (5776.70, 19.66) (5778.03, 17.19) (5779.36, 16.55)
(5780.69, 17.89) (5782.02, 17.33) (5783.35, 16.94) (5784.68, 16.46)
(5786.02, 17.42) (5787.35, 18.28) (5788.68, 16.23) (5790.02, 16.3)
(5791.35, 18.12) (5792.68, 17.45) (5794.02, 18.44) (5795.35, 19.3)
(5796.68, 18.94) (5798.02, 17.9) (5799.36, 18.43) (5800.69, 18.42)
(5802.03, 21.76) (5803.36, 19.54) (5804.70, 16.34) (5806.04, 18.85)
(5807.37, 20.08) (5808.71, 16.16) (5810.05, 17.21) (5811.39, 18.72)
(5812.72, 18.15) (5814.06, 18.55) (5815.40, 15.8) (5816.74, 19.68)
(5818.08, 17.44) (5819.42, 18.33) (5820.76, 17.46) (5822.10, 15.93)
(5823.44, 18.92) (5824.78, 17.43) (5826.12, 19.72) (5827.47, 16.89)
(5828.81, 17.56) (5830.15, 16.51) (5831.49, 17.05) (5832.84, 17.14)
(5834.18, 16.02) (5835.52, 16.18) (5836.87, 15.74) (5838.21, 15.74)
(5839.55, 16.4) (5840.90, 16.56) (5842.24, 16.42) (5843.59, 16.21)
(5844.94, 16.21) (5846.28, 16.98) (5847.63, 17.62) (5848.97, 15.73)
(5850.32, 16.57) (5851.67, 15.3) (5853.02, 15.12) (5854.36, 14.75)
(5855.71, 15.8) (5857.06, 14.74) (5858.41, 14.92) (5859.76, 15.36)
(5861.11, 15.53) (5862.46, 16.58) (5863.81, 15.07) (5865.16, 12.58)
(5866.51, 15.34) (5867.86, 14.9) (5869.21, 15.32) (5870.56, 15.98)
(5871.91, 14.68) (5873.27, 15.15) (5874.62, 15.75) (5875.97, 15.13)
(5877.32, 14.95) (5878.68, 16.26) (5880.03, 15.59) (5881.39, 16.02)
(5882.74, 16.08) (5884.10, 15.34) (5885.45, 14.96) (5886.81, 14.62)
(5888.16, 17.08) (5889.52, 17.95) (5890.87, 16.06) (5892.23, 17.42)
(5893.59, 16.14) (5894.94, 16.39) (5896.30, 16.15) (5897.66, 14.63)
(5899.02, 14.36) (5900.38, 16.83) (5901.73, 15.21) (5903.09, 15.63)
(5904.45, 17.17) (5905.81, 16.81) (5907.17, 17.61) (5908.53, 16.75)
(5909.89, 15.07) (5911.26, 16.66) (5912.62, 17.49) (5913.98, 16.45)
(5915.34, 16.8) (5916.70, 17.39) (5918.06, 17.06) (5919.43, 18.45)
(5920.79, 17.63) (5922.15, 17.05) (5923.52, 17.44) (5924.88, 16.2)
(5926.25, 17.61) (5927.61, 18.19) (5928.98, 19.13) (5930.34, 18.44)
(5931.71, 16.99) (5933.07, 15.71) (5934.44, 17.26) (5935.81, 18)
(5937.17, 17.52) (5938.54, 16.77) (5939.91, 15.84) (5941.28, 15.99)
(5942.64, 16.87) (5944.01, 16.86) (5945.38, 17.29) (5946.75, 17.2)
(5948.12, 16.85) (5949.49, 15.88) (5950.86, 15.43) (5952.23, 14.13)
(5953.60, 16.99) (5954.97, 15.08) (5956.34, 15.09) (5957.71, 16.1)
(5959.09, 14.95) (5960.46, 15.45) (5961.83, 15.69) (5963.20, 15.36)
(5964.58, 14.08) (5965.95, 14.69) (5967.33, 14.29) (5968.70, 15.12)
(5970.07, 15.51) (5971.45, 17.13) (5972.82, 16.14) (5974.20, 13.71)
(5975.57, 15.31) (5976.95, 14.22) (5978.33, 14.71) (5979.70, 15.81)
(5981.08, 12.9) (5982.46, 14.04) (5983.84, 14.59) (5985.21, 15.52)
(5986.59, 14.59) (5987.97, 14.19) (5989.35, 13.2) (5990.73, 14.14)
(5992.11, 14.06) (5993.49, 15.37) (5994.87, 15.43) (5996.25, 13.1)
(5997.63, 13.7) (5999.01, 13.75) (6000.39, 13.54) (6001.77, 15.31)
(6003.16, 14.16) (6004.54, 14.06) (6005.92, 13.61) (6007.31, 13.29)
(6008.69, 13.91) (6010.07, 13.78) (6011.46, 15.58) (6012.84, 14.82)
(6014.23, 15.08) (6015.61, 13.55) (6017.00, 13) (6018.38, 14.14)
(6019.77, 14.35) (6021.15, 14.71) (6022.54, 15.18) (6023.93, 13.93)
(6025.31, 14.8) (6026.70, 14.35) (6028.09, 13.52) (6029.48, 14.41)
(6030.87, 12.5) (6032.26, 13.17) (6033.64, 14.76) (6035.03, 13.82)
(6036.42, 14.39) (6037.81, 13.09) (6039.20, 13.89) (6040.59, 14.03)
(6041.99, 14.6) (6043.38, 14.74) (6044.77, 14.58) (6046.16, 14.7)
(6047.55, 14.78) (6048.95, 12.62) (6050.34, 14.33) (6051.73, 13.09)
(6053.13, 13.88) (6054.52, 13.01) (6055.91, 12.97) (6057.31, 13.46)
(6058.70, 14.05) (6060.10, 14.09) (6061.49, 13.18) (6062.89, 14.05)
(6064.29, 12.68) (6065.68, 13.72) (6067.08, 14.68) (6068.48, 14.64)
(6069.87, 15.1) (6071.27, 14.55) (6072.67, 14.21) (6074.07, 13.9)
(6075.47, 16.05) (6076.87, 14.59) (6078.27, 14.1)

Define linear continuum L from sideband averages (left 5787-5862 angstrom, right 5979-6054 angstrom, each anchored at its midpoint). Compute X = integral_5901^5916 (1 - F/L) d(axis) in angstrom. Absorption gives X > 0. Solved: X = -0.6 angstrom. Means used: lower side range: 17.2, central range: 16.5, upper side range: 14.2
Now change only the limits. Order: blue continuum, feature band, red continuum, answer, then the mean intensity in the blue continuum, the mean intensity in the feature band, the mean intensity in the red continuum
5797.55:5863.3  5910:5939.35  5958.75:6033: -3.3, 17.1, 17.3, 14.4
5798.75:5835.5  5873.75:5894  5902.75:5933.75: 1.7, 17.9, 15.9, 17.1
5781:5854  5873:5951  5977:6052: -3.6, 17.4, 16.6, 14.2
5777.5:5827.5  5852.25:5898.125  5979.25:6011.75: 2.7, 17.9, 15.5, 14.2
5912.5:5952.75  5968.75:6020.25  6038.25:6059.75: 3.1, 17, 14.4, 13.9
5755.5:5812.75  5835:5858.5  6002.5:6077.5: 1.6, 18.1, 16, 14.1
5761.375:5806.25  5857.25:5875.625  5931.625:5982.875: 2.0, 18.2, 15.2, 15.7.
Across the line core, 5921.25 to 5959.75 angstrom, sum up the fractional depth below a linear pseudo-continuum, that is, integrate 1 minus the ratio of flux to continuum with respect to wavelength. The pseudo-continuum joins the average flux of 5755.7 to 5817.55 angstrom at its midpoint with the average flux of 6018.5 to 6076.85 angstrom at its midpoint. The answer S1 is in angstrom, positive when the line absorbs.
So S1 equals -2.3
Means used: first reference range 18.1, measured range 16.7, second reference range 14.1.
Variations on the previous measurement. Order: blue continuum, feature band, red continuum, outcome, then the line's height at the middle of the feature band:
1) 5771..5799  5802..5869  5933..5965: 2.9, 17.5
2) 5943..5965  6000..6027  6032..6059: 0.6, 14.6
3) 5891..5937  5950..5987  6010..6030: 1.2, 15.6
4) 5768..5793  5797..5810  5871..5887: -0.9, 17.4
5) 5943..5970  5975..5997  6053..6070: 1.0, 15.1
